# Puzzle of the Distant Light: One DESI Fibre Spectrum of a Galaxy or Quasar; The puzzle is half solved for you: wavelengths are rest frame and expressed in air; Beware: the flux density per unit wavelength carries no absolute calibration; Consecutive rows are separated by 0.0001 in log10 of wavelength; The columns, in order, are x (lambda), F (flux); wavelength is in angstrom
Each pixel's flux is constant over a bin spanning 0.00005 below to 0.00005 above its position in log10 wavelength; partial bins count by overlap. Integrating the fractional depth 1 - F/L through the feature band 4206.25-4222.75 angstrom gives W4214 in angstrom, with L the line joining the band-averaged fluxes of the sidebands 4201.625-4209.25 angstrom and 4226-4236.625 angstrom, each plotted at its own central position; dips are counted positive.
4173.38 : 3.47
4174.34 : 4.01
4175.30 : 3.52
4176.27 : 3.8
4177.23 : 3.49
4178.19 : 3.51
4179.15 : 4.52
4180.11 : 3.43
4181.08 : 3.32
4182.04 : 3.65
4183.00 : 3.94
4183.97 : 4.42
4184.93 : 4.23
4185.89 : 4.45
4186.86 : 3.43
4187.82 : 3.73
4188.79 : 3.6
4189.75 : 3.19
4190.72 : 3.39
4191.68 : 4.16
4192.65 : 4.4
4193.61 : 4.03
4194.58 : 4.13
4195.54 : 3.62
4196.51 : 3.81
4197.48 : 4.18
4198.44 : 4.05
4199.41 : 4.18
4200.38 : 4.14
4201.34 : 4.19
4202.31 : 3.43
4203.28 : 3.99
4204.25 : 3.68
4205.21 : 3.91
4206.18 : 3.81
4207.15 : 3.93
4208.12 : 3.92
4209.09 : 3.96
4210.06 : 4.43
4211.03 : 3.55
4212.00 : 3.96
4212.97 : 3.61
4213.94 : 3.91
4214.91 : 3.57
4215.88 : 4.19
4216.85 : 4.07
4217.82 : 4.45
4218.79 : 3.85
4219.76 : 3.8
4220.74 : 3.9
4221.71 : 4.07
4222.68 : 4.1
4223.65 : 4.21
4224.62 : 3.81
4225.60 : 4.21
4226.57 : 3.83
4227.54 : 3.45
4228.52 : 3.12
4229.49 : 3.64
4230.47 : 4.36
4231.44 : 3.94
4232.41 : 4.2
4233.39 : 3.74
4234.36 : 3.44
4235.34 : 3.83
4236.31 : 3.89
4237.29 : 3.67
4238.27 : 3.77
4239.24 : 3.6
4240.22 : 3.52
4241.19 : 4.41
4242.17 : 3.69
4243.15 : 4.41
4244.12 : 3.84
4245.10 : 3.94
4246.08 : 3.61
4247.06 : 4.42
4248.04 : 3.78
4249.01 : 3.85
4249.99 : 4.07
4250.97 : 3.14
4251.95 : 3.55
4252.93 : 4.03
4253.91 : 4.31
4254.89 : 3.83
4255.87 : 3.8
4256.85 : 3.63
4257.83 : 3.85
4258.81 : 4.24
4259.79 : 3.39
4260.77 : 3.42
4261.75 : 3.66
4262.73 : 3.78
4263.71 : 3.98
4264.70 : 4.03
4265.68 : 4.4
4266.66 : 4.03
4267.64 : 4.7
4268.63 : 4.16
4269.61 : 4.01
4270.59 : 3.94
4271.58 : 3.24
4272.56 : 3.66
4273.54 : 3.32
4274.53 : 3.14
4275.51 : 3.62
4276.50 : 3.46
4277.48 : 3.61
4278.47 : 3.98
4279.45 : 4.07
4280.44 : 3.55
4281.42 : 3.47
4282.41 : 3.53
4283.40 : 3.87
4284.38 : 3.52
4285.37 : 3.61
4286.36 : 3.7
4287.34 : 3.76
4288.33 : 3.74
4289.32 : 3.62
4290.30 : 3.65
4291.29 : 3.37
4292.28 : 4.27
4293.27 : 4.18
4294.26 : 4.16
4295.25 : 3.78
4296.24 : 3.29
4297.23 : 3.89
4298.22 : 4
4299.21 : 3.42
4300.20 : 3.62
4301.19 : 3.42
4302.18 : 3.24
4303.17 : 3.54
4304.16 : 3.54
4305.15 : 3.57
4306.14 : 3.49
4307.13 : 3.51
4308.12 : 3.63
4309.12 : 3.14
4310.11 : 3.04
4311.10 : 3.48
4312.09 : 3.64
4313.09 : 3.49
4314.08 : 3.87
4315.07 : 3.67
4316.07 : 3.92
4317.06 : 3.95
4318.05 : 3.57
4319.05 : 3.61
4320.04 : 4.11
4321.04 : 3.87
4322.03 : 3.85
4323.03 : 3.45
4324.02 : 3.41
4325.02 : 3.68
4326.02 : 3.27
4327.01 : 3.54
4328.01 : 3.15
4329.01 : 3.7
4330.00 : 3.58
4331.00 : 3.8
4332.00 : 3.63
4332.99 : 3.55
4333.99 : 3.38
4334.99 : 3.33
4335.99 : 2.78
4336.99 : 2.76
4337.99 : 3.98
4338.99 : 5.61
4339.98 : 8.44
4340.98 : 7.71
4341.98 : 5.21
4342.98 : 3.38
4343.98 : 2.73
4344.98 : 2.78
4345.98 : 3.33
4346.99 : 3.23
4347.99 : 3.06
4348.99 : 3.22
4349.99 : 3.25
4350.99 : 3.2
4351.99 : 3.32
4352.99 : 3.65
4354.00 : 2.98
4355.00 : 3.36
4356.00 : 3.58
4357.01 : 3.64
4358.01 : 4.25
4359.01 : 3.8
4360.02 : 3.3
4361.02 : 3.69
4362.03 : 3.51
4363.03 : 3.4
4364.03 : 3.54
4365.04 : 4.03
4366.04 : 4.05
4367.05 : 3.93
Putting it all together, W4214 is -0.6 angstrom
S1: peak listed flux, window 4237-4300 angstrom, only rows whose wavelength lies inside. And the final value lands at 4.7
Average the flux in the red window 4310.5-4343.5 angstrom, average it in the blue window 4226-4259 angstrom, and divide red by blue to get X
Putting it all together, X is 1.03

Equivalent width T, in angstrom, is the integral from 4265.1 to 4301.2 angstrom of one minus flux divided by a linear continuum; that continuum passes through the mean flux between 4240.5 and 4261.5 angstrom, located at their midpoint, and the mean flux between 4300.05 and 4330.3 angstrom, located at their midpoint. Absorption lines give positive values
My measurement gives -0.40 angstrom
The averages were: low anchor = 3.86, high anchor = 3.57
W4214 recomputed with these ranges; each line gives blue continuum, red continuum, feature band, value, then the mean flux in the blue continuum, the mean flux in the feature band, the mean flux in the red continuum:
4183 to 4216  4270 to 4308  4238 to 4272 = -1.31 angstrom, 3.91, 3.89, 3.64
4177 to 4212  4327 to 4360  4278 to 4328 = 2.15 angstrom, 3.89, 3.65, 3.78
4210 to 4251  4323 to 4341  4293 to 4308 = 1.15 angstrom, 3.88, 3.64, 3.96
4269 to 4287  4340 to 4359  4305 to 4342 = -1.32 angstrom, 3.63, 3.87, 3.78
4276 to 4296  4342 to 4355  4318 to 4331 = -0.62 angstrom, 3.74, 3.61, 3.26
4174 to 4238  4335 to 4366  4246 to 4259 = -0.02 angstrom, 3.88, 3.86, 3.82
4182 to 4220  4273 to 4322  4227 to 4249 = -0.07 angstrom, 3.93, 3.83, 3.65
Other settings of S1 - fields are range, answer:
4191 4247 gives 4.45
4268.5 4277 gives 4.16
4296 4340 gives 8.44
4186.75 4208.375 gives 4.4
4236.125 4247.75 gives 4.42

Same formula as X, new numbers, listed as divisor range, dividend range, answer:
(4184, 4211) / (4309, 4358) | 0.95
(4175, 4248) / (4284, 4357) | 0.95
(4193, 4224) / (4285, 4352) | 0.94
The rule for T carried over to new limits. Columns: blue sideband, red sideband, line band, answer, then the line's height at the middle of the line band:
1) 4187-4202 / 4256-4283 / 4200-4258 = -0.5 angstrom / 3.84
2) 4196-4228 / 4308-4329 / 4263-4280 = -0.4 angstrom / 3.75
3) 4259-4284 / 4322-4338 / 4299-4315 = 0.4 angstrom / 3.56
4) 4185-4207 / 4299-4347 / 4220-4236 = 0.0 angstrom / 3.86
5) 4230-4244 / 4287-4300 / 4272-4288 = 0.8 angstrom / 3.8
